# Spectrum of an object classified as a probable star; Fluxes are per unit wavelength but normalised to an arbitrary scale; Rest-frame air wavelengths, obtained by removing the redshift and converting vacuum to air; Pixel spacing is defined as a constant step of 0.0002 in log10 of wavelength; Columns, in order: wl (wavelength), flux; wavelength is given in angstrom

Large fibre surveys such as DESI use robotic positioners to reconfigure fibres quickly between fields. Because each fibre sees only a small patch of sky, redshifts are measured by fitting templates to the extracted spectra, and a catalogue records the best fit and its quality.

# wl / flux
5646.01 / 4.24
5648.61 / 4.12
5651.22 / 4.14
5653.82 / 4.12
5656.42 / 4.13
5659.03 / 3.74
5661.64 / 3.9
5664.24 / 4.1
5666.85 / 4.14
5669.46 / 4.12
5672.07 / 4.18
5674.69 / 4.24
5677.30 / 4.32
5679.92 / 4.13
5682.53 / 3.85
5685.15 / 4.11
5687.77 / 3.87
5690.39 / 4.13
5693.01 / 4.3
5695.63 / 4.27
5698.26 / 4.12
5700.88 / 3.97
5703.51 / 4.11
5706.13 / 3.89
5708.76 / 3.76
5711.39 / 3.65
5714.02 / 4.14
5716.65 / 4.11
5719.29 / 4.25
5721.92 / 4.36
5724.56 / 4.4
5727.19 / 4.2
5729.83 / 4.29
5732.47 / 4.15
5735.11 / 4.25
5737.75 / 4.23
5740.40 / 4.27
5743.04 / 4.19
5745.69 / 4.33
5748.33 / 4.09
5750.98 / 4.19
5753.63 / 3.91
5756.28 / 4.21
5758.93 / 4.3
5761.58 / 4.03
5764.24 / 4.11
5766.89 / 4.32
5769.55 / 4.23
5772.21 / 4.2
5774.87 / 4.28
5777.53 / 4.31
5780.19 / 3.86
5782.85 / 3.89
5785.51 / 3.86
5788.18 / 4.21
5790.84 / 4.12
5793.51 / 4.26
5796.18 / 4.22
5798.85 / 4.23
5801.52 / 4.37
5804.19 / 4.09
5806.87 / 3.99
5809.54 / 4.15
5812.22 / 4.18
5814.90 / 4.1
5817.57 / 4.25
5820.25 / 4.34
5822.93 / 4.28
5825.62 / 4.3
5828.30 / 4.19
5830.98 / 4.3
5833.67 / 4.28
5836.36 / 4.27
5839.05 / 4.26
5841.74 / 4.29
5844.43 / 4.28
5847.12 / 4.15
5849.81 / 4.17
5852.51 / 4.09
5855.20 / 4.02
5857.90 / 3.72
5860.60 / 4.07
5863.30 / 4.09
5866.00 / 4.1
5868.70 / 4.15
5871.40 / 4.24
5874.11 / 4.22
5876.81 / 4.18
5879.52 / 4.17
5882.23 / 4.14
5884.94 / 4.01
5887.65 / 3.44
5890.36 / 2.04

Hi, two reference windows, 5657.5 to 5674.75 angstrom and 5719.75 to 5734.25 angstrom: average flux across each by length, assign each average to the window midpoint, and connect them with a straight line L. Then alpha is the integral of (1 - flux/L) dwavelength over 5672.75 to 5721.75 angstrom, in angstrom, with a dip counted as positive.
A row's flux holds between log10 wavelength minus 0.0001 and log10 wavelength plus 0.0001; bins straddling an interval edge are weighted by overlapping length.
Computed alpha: 1.0 angstrom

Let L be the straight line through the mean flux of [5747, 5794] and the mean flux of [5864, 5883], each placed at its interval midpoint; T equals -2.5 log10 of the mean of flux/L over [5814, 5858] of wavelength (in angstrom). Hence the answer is -0.01 mag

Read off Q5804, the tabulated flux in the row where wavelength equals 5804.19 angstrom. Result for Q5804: 4.09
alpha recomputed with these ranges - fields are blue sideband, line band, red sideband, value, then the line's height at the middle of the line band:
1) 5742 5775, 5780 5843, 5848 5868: -1.2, 4.11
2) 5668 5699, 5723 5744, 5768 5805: -0.5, 4.14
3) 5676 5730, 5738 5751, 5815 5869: -0.3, 4.13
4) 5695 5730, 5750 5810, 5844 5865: -0.9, 4.08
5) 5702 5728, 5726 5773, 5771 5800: -1.0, 4.11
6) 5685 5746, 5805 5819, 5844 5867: -0.2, 4.09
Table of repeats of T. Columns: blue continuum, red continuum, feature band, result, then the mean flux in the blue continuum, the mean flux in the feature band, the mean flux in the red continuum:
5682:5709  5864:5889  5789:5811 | -0.031 mag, 4.05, 4.18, 4.07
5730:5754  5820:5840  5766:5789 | 0.027 mag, 4.19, 4.12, 4.27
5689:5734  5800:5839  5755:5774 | -0.008 mag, 4.12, 4.2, 4.22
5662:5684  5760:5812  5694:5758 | -0.002 mag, 4.13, 4.14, 4.14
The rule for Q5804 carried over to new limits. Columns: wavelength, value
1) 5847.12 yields 4.15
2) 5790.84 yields 4.12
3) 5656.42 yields 4.13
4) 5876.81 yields 4.18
